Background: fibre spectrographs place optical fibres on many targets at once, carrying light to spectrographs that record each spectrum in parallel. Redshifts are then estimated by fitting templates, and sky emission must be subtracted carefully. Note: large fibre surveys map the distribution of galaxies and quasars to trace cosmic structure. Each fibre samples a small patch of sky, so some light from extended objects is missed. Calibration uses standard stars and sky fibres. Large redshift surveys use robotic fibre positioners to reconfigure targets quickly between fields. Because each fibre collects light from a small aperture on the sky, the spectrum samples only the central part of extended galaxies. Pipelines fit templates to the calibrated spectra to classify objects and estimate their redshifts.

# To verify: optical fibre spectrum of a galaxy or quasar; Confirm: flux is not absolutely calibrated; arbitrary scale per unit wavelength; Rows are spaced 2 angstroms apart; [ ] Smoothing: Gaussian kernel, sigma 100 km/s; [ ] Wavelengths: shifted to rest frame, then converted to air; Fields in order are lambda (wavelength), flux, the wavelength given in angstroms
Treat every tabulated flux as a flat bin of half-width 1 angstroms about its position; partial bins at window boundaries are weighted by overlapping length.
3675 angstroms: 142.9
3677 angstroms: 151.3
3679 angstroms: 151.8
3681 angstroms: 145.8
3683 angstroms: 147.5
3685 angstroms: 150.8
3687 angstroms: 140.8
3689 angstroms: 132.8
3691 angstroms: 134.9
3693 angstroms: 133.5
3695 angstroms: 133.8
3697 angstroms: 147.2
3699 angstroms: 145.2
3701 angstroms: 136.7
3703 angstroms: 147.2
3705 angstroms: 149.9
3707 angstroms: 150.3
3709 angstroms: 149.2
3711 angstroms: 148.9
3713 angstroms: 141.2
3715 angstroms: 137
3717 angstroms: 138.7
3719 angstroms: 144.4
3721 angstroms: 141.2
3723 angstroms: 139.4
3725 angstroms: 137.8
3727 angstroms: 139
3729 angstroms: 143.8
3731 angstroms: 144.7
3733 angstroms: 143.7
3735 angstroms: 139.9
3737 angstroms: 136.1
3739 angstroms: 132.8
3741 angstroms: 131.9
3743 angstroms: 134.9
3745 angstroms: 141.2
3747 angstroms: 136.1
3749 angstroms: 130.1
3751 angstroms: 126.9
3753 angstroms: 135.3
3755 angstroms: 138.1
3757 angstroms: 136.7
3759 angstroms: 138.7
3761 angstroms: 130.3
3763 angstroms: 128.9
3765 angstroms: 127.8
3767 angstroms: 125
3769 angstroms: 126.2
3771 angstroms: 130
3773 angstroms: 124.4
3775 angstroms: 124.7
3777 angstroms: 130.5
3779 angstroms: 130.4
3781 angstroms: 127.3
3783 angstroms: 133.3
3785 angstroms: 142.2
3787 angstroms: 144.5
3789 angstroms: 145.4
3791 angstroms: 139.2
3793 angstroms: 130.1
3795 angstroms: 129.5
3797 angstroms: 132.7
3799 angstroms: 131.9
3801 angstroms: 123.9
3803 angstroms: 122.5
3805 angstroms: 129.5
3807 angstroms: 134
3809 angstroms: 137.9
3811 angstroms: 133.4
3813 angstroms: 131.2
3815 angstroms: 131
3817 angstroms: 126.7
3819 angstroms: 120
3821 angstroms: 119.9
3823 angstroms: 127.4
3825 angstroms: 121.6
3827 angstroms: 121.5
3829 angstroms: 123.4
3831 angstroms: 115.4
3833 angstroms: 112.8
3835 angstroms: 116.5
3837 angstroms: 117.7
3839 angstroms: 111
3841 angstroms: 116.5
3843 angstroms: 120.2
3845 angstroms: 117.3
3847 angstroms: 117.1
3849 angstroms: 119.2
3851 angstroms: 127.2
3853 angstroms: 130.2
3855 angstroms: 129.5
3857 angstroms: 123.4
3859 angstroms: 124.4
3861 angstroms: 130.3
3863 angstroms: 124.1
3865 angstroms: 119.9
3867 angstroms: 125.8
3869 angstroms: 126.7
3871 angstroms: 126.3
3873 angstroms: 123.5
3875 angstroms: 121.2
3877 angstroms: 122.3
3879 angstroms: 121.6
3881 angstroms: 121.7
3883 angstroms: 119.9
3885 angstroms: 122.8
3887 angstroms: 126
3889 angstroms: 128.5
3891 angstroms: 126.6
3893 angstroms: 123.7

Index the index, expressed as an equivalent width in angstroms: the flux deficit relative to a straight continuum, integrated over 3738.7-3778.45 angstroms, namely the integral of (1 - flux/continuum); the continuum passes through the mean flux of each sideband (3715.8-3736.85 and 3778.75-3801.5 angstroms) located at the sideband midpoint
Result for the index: 1.8 angstroms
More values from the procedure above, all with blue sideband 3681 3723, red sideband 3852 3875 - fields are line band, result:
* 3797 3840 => 2.0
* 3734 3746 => 0.2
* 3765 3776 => 0.7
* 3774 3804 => 0.2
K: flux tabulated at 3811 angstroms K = 133.4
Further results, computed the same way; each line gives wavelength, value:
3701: 136.7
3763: 128.9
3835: 116.5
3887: 126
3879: 121.6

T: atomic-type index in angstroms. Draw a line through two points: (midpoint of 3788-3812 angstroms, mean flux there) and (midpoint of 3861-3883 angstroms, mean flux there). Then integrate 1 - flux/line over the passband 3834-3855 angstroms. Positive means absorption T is 1.2 angstroms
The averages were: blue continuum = 132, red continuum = 123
